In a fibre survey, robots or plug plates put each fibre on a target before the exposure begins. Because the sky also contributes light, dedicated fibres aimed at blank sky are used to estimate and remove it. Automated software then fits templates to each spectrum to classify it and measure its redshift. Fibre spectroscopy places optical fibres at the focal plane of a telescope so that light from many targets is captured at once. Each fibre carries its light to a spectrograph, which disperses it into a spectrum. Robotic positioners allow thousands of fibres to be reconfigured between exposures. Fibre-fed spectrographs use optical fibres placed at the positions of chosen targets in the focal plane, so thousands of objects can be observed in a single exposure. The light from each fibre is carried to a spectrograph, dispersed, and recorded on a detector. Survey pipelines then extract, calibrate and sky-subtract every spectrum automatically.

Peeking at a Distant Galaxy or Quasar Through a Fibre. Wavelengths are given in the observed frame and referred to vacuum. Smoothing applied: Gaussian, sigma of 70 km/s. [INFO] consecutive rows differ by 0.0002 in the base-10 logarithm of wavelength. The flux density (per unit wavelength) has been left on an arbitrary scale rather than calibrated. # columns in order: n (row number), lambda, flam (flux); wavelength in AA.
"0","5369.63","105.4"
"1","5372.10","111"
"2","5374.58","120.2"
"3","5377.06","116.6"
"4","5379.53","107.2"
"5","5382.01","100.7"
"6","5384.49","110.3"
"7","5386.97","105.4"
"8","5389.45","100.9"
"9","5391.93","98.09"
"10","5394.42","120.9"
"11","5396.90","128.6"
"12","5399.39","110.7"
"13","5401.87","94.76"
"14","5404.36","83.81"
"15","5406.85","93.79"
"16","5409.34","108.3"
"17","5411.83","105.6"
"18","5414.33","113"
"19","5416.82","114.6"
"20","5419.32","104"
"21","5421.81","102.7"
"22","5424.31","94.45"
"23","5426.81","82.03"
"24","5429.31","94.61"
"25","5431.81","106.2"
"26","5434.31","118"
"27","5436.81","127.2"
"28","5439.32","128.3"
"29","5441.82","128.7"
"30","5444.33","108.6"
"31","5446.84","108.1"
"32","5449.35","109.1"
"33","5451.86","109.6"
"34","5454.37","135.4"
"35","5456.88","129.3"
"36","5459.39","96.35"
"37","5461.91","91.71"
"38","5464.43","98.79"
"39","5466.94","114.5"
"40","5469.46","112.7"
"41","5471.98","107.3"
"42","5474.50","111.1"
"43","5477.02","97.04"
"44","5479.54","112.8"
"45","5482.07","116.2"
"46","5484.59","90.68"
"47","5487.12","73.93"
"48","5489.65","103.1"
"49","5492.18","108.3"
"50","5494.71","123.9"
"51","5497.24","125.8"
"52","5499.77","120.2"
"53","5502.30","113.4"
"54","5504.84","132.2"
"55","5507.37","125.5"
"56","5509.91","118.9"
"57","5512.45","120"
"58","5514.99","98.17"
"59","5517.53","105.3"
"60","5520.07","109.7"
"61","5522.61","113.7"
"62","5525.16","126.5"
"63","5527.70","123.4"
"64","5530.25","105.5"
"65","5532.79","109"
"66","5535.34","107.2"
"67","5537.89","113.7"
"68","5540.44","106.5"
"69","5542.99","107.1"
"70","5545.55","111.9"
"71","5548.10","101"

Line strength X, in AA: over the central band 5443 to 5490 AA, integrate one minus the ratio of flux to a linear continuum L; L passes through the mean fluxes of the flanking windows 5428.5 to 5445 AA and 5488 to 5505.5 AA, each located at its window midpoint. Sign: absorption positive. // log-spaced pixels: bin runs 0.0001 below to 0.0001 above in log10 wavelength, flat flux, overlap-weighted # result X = 4.0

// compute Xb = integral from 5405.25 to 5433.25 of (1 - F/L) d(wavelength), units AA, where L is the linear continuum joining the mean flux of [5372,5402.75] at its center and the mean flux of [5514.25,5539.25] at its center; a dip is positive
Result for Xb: 2.2 AA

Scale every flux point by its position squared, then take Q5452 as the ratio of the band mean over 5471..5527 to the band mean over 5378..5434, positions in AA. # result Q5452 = 1.11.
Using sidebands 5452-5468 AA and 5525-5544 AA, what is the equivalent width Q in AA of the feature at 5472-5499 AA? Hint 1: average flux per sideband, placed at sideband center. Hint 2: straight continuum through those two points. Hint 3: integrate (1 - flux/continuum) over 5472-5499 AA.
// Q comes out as 1.1 AA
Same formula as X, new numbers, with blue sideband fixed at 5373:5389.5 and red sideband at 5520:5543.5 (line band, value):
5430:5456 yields -1.6 AA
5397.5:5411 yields 1.2 AA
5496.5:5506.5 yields -1.0 AA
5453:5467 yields 0.0 AA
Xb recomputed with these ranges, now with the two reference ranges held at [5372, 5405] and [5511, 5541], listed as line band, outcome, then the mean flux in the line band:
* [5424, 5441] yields 0.1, 109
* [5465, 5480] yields 0.2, 109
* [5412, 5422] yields 0.0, 109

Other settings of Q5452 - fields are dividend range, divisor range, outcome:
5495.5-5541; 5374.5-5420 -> 1.13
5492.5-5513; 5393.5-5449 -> 1.16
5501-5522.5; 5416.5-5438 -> 1.14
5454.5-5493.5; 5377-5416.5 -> 1.02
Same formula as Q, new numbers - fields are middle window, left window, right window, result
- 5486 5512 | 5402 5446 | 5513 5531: -0.9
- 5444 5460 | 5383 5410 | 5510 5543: -1.0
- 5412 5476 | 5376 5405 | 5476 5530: -0.2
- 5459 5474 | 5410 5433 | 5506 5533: 0.5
